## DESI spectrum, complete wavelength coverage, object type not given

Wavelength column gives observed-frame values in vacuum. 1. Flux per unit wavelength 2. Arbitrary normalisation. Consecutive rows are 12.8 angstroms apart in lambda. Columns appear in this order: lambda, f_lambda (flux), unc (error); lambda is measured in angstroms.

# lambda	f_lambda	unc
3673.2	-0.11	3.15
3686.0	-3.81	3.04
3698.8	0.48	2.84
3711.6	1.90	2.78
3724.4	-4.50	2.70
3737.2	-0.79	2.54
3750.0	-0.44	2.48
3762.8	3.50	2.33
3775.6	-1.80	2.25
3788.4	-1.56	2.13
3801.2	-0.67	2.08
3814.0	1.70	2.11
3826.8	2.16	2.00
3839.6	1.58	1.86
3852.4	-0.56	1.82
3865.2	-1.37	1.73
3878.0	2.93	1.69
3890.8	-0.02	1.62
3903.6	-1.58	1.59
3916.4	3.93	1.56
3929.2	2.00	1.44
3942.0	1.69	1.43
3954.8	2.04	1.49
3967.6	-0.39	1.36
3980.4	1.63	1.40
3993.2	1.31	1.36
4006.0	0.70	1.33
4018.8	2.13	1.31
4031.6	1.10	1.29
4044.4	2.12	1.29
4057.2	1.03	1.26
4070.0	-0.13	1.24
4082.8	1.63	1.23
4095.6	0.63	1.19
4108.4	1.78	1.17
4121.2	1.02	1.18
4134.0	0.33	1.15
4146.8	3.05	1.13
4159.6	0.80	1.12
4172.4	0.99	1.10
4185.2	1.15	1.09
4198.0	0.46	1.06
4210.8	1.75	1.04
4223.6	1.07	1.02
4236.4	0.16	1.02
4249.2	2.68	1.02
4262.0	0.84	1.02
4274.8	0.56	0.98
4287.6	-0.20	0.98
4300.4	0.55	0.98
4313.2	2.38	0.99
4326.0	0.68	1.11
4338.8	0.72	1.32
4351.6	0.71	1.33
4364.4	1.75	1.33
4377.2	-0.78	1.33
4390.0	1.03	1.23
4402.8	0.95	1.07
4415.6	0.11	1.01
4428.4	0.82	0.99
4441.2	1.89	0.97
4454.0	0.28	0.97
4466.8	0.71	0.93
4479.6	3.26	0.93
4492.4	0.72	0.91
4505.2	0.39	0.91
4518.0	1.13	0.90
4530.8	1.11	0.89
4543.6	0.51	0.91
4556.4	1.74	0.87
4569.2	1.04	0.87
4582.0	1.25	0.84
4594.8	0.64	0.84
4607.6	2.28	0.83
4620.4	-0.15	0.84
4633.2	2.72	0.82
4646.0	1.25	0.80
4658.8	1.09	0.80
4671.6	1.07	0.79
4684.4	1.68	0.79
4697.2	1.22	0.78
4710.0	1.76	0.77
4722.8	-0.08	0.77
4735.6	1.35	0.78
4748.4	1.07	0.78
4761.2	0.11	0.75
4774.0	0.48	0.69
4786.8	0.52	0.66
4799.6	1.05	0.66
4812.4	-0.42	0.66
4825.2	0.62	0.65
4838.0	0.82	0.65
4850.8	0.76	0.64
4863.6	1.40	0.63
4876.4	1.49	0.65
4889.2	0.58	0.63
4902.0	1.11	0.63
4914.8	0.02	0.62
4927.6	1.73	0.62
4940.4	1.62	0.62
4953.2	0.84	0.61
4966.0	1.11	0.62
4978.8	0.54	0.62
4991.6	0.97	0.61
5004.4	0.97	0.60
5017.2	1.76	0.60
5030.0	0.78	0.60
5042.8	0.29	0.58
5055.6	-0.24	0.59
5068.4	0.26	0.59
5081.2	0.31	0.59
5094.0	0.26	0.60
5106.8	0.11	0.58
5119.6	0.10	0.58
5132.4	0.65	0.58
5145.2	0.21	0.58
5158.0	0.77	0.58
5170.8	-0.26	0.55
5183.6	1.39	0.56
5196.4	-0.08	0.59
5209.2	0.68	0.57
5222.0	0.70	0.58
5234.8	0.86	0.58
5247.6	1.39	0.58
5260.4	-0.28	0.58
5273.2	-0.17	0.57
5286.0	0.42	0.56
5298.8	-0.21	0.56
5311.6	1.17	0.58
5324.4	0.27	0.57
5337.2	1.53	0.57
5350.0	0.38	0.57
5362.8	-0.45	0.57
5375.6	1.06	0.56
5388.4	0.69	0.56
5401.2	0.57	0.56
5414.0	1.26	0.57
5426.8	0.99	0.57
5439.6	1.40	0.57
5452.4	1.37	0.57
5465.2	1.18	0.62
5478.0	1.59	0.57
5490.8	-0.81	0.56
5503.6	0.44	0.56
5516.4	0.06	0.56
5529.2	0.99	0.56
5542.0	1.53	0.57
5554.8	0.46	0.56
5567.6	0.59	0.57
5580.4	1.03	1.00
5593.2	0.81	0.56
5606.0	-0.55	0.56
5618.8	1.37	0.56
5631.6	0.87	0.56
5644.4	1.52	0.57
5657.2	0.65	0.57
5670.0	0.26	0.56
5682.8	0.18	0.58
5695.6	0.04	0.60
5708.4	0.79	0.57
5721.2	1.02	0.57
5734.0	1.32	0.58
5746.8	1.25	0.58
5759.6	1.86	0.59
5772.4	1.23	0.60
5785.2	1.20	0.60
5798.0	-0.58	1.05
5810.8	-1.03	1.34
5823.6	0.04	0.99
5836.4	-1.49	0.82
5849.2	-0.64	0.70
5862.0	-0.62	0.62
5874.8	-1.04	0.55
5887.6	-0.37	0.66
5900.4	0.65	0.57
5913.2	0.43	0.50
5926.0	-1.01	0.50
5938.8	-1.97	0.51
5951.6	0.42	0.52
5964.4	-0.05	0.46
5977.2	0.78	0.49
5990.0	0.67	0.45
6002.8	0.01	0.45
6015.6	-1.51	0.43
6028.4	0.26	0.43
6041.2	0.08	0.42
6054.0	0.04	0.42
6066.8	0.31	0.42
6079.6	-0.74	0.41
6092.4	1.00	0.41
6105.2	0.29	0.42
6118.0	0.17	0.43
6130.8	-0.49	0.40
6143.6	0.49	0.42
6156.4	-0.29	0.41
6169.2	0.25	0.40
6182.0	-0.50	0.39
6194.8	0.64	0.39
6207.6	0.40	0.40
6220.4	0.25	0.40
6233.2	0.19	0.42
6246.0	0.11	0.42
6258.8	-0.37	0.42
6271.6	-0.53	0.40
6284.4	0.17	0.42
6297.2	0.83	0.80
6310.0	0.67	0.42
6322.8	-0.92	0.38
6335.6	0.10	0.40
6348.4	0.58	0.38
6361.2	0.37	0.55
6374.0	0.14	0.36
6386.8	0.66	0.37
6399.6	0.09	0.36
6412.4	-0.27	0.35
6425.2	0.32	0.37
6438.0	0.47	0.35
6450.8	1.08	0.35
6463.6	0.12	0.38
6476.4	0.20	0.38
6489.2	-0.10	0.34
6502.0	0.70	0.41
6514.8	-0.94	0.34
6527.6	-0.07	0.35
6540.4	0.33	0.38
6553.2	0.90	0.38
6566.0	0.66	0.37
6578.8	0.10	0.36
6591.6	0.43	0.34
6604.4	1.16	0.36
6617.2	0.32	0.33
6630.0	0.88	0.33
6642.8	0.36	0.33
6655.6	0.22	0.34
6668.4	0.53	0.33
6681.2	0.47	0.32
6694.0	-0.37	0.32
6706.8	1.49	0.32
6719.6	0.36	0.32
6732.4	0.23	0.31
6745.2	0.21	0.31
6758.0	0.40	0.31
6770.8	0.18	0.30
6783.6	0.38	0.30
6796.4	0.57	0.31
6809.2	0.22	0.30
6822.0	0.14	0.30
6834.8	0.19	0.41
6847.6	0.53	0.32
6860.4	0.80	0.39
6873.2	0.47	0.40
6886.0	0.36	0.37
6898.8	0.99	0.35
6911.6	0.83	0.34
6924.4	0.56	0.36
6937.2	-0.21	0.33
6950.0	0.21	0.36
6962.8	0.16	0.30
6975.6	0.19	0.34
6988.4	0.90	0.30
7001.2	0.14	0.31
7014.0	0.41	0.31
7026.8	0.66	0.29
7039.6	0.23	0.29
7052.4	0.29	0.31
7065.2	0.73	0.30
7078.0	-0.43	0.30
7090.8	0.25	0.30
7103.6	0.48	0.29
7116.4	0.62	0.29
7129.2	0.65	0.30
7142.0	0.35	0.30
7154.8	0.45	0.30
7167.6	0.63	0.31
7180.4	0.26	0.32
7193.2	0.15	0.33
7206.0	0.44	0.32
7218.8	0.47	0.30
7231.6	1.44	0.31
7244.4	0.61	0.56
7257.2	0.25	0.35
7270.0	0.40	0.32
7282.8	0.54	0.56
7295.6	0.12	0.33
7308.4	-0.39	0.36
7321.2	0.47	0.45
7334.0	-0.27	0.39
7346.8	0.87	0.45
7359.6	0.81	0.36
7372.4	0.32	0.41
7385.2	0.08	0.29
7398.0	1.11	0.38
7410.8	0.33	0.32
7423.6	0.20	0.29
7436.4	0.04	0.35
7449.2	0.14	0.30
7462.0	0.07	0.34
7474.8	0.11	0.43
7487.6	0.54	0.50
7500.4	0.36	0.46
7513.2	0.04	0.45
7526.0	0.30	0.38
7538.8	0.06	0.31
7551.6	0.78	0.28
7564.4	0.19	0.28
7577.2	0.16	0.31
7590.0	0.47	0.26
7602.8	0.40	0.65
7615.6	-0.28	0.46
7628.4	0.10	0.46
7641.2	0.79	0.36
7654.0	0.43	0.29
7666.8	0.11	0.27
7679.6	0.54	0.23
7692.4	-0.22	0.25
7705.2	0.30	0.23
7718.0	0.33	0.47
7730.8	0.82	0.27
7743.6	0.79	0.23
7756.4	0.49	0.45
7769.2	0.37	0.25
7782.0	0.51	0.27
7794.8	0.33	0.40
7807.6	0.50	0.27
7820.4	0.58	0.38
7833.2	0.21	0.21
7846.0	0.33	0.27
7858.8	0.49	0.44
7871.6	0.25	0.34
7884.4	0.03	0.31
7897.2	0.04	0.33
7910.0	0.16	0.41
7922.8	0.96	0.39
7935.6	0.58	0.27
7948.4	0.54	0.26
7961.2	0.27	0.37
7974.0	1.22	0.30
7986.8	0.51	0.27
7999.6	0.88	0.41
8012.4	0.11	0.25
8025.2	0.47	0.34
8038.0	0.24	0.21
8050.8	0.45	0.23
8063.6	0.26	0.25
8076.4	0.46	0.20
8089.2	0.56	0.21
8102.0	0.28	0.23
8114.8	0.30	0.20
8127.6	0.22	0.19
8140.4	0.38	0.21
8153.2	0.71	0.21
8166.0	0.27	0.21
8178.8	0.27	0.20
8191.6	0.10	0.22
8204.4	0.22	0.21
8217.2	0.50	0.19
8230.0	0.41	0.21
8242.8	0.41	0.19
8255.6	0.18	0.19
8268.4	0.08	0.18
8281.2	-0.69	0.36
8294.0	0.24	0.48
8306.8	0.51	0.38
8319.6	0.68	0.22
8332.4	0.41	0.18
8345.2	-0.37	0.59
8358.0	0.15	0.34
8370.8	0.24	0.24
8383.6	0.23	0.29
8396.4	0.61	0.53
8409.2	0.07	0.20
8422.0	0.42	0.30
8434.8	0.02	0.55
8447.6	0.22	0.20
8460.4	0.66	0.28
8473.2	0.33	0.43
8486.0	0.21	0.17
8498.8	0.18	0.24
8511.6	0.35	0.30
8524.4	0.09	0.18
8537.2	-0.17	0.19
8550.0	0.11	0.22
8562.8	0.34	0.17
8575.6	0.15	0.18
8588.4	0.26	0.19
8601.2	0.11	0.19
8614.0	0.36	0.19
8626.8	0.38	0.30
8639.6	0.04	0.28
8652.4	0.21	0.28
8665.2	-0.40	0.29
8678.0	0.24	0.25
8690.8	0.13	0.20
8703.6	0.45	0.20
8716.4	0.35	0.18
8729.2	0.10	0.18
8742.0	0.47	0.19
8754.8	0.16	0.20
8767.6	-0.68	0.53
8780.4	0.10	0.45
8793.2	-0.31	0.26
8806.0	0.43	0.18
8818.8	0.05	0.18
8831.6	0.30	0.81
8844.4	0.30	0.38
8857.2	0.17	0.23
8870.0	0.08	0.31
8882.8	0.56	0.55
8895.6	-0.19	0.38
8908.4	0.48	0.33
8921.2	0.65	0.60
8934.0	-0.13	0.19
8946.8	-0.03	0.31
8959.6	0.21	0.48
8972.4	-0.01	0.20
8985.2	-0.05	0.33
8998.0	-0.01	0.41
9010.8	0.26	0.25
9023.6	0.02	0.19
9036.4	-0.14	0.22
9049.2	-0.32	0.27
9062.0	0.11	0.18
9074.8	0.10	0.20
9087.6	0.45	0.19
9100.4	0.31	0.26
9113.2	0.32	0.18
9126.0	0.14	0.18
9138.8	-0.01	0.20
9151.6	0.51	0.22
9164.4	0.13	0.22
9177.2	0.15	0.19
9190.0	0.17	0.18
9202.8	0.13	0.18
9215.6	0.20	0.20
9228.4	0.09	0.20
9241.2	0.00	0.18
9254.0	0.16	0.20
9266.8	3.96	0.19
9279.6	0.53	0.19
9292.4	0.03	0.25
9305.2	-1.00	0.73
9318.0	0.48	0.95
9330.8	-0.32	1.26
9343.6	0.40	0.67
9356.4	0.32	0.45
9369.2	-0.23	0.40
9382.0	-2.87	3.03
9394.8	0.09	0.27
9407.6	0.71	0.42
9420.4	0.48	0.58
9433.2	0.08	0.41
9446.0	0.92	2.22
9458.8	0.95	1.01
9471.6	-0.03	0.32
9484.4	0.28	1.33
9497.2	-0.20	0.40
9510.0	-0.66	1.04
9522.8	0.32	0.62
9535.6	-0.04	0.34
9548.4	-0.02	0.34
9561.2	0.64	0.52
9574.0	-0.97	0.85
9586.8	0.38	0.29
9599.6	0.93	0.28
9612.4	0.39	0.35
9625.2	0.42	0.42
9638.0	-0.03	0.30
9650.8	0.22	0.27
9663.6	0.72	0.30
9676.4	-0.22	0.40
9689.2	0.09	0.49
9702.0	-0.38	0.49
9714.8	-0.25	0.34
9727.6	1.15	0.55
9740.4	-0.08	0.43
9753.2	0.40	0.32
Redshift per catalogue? 1.485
